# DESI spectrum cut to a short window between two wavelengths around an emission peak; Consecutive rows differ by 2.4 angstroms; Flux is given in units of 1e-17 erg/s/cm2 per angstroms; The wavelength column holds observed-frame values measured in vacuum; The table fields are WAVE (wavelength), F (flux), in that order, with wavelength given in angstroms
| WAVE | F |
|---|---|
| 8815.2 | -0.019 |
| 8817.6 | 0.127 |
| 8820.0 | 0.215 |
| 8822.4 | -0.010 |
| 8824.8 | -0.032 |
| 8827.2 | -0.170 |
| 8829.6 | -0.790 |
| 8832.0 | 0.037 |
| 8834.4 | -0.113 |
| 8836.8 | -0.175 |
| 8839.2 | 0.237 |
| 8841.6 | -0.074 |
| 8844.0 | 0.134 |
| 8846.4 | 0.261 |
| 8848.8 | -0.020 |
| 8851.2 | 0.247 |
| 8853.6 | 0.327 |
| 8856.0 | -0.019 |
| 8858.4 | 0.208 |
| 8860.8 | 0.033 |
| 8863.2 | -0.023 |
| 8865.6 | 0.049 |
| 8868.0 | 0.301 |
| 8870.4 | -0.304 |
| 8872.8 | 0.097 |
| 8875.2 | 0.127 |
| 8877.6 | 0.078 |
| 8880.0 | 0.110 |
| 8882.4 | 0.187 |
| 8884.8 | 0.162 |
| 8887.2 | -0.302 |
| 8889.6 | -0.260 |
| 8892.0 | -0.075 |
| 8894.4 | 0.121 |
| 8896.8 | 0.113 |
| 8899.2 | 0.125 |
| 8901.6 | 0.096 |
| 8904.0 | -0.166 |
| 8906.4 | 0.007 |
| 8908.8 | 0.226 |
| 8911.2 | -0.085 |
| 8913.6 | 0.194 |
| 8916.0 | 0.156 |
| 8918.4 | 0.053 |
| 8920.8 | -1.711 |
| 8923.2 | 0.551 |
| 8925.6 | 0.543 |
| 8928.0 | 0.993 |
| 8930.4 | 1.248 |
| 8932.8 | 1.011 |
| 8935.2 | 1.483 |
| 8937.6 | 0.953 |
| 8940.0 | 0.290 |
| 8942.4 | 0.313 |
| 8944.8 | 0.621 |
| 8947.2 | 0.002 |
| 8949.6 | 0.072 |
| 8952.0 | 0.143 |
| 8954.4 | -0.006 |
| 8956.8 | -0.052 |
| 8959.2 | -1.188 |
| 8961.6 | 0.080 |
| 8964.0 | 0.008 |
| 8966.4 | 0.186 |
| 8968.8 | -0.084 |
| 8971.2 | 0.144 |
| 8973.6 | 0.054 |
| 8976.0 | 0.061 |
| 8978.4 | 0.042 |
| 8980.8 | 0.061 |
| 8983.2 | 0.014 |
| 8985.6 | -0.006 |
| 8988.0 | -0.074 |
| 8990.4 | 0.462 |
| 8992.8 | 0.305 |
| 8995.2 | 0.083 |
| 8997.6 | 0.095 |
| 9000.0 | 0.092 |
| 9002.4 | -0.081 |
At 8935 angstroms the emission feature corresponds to [O II] 3727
